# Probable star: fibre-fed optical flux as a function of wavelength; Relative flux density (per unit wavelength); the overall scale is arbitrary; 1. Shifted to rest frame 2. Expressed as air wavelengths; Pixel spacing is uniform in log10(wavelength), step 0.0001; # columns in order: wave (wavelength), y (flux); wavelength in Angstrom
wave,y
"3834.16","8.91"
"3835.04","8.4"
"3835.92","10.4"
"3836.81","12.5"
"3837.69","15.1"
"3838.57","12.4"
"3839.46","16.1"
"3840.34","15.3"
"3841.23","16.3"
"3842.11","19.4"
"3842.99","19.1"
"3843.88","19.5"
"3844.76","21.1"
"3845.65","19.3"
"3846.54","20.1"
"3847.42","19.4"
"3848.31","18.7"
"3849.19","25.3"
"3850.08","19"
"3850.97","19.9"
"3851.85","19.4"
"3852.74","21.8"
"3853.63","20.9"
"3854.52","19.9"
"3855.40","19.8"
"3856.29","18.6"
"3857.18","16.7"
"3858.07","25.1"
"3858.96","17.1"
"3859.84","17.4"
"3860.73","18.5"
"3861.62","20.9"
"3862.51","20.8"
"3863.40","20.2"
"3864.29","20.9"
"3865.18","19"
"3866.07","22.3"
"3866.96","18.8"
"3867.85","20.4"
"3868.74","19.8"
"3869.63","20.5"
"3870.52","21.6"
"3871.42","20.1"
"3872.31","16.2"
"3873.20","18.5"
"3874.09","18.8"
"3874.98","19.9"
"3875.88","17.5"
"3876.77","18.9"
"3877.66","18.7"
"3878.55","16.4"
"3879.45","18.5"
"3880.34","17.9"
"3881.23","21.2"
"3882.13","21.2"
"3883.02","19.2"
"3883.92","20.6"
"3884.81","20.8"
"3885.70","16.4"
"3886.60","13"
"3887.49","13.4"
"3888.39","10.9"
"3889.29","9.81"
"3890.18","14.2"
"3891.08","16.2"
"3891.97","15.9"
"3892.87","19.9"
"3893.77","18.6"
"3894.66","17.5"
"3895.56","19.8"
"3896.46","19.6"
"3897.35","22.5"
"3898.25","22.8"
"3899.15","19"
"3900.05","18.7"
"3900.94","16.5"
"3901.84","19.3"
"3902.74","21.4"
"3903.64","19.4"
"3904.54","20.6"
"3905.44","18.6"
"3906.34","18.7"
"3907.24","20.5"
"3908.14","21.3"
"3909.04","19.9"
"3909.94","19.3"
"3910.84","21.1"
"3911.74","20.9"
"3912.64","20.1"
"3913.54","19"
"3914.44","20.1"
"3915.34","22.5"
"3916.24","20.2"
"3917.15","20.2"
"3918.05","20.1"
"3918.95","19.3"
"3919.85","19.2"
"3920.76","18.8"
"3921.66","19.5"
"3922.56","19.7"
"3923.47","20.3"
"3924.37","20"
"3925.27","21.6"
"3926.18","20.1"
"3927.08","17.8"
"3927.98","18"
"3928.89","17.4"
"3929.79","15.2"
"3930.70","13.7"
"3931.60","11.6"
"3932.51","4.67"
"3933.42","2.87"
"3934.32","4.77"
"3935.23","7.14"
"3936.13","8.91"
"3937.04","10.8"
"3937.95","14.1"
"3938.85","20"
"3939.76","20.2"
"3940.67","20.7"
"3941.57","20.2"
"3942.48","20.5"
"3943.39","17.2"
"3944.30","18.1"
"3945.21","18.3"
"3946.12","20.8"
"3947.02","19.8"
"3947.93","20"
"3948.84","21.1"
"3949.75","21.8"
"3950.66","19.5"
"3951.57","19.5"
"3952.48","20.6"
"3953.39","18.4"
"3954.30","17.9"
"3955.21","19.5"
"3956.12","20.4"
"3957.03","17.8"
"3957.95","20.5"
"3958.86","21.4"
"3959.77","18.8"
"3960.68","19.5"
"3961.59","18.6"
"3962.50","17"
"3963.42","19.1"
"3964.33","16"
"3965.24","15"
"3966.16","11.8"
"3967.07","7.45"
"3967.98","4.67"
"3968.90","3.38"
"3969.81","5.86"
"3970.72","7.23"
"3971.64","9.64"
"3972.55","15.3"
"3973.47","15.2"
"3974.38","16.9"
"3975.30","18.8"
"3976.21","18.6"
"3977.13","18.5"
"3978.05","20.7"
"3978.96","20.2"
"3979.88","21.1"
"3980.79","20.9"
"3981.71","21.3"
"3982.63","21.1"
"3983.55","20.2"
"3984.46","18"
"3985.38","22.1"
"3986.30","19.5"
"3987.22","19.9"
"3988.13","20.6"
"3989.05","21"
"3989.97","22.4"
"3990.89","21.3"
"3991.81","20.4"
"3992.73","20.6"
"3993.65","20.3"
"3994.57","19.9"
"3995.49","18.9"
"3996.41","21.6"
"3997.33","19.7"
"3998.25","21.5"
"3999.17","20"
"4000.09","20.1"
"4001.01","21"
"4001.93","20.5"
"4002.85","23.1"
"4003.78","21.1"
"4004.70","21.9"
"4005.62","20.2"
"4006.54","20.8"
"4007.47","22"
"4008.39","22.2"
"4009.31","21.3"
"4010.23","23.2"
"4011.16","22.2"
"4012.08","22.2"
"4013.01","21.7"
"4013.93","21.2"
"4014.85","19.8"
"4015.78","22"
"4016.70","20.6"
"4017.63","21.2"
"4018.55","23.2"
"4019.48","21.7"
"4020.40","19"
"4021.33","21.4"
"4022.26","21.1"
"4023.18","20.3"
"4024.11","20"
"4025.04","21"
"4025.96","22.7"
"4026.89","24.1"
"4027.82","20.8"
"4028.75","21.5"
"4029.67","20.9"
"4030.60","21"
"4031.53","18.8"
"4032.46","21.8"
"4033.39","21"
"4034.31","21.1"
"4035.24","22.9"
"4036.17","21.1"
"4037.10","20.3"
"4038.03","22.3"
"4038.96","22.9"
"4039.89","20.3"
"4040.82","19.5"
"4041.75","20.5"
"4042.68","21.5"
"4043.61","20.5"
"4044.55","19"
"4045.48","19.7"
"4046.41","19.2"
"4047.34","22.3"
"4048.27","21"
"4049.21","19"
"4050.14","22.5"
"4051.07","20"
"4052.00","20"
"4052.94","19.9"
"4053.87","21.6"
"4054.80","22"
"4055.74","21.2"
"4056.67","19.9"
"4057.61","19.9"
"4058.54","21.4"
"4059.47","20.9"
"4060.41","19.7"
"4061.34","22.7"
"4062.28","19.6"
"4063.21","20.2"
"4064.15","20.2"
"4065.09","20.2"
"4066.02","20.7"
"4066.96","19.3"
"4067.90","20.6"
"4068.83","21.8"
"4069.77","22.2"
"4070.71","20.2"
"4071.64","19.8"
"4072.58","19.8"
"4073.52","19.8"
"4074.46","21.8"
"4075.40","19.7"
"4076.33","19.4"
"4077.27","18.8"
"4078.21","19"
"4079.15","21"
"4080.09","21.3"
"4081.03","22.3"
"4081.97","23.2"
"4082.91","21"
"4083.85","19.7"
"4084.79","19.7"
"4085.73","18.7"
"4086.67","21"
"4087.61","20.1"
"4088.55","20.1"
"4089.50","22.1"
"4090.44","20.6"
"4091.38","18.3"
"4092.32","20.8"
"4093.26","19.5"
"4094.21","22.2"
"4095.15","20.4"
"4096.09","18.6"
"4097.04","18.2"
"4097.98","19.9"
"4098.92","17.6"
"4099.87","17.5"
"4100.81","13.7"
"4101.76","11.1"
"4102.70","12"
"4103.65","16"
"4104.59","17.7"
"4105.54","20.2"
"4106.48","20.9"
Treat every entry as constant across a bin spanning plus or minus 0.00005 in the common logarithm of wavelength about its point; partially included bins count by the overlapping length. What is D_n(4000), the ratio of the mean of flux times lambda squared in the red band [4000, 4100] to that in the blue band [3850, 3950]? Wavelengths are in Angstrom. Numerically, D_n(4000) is 1.2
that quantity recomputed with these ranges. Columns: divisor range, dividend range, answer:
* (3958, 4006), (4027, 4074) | 1.18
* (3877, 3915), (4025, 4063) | 1.21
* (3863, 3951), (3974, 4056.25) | 1.21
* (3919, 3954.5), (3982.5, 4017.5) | 1.27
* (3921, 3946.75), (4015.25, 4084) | 1.39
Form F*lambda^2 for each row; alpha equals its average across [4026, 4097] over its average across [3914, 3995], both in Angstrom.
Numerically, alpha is 1.25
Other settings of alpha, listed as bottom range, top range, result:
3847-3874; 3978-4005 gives 1.11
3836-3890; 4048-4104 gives 1.19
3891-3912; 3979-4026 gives 1.13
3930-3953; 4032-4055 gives 1.38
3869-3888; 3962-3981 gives 0.81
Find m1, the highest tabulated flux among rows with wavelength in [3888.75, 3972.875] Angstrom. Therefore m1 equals 22.8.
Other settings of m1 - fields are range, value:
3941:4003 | 23.1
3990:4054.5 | 24.1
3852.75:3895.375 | 25.1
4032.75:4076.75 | 22.9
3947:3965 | 21.8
